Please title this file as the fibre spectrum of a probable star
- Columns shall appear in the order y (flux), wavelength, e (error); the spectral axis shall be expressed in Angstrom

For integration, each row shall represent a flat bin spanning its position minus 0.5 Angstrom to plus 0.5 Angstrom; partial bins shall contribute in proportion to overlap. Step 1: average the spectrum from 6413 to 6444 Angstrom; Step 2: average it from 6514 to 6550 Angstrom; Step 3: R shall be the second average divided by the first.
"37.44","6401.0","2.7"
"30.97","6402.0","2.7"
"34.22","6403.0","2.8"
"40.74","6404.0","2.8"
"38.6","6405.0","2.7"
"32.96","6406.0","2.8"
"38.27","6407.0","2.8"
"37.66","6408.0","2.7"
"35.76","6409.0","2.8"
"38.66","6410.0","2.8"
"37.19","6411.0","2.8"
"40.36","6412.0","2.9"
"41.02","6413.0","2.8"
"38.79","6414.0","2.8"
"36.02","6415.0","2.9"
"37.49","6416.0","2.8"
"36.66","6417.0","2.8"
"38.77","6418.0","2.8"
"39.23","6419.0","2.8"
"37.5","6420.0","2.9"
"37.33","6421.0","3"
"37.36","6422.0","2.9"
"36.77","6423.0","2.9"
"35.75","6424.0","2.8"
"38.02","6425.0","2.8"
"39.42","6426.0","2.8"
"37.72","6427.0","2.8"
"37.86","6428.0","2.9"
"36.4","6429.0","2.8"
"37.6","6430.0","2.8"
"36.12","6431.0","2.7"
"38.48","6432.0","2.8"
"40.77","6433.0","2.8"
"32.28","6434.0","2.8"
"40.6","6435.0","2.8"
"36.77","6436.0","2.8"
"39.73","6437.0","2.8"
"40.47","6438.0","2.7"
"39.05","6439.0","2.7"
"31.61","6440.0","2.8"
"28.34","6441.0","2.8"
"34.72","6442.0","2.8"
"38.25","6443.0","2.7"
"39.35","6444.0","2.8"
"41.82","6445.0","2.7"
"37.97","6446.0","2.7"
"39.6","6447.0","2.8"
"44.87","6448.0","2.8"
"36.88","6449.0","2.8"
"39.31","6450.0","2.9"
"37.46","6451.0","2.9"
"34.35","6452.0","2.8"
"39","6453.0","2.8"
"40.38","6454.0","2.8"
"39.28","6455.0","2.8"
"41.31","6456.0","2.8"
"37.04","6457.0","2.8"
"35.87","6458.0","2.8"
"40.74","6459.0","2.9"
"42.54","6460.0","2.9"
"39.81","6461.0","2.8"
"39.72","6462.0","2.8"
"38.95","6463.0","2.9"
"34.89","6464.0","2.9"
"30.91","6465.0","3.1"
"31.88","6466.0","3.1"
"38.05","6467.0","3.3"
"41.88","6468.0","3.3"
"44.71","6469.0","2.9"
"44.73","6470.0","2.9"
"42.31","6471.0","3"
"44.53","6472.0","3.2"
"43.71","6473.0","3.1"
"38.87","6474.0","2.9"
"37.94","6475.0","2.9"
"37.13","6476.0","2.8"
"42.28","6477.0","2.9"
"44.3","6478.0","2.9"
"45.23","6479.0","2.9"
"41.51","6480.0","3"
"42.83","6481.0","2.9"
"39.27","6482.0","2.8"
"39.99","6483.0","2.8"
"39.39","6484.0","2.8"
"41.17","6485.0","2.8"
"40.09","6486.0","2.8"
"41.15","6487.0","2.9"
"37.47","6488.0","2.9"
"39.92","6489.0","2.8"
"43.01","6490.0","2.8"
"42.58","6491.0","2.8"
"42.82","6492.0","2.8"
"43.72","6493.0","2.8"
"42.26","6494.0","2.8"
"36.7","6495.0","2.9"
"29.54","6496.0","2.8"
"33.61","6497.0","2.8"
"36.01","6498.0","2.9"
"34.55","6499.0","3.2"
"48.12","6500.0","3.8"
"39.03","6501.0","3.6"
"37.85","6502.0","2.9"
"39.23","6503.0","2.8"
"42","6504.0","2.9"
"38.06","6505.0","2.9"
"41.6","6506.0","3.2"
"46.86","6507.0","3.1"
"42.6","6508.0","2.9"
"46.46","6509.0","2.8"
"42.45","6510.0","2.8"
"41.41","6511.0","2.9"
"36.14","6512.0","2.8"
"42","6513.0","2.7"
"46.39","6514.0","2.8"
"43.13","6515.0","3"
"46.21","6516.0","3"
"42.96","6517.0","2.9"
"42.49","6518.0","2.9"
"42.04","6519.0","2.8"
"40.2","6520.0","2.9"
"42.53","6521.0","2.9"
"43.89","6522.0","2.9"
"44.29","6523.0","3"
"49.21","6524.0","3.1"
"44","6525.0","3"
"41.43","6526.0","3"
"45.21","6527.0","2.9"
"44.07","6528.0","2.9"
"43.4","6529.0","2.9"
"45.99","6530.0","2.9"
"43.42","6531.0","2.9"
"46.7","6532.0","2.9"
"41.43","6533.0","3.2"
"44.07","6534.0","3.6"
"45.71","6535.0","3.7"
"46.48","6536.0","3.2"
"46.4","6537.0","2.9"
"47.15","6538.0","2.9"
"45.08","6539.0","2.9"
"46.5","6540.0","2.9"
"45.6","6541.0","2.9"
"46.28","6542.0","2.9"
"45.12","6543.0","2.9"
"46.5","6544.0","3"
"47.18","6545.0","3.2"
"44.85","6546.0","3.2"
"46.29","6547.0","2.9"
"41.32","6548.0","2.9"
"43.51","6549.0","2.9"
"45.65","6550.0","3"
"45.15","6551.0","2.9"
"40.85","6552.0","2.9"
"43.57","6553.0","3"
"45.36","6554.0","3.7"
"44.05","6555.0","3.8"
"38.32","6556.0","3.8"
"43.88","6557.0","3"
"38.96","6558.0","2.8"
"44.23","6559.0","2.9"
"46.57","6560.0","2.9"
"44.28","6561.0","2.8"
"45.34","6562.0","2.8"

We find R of 1.20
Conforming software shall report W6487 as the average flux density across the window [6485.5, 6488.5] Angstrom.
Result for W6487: 39.6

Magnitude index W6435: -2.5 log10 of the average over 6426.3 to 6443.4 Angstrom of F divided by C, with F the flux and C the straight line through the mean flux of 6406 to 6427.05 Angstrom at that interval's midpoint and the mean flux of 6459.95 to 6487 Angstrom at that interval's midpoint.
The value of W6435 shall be 0.05 mag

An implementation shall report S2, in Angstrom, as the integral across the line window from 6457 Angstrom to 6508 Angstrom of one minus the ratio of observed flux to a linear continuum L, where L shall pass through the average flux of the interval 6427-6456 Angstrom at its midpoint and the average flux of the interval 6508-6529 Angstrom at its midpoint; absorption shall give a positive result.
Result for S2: 0.92 Angstrom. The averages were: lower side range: 37.9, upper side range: 43.3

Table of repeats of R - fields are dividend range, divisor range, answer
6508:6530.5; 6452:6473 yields 1.10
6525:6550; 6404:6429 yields 1.19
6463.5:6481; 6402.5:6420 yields 1.07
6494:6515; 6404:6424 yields 1.06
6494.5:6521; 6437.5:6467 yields 1.08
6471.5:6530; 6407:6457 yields 1.10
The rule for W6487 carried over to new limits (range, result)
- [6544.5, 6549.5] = 44.6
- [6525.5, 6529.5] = 43.5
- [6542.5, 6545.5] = 46.3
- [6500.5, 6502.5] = 38.4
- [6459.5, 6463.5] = 40.3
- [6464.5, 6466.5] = 31.4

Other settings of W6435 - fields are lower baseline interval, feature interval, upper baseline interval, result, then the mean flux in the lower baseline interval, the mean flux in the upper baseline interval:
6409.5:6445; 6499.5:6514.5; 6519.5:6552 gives 0.02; 37.6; 44.8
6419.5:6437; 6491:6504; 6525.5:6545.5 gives 0.10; 37.5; 45.2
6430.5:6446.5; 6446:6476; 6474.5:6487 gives 0.00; 37.3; 40.9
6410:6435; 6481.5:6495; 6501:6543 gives 0.02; 37.8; 43.6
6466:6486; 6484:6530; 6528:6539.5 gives 0.04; 41.3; 45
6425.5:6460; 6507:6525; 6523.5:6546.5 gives 0.01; 38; 45.3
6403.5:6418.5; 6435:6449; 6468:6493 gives 0.05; 37.9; 41.6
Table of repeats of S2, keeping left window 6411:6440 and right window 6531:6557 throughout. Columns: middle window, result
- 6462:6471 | 0.4 Angstrom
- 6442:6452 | 0.0 Angstrom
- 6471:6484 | -0.2 Angstrom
